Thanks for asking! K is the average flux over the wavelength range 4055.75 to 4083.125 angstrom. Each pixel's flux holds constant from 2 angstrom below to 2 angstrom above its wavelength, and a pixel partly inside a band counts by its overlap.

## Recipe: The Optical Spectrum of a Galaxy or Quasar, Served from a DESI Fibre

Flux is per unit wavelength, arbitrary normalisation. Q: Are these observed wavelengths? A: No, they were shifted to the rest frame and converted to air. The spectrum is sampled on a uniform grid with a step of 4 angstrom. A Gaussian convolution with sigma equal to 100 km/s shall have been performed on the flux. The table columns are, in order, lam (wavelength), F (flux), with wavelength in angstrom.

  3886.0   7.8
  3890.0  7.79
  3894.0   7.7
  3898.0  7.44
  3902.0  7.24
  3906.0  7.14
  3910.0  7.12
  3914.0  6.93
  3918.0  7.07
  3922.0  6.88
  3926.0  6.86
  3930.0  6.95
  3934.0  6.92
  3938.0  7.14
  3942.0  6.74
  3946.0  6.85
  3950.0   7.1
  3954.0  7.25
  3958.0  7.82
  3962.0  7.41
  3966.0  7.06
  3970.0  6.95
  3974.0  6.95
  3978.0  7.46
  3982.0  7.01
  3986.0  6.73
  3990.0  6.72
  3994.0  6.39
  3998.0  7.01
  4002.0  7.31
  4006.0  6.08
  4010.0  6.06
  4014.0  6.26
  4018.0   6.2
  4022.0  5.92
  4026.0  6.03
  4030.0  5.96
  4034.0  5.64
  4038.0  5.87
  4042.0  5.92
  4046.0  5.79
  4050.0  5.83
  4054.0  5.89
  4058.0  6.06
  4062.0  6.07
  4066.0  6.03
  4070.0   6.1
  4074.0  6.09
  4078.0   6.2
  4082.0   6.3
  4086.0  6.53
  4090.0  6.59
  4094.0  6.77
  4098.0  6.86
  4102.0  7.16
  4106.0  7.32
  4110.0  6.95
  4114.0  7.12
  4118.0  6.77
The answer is 6.11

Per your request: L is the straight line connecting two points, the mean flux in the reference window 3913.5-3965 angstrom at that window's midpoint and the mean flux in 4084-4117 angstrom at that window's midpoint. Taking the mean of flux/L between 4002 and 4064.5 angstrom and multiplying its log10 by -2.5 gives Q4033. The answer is 0.16 mag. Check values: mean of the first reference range 7.07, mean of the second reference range 6.91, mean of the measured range 6.02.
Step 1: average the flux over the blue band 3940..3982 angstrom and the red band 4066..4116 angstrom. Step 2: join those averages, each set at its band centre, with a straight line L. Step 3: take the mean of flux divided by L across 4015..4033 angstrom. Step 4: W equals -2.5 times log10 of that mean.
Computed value 0.149 mag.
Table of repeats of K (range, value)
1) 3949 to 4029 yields 6.77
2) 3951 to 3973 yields 7.27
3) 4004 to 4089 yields 6.05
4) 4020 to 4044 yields 5.89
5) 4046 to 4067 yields 5.96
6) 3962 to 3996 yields 6.94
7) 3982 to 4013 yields 6.63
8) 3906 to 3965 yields 7.08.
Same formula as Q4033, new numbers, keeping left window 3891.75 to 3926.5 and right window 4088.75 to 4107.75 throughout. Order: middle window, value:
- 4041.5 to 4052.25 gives 0.20 mag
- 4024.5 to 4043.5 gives 0.19 mag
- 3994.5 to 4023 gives 0.10 mag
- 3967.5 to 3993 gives 0.02 mag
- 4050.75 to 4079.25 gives 0.16 mag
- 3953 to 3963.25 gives -0.06 mag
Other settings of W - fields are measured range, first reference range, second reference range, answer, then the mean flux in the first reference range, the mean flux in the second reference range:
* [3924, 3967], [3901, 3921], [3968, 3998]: -0.02 mag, 7.08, 6.9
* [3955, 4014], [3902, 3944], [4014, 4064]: -0.08 mag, 6.99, 5.94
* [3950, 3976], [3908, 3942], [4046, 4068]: -0.09 mag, 6.97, 5.96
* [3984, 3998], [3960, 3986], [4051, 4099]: 0.05 mag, 7.11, 6.27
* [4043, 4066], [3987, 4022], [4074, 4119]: 0.12 mag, 6.48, 6.75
